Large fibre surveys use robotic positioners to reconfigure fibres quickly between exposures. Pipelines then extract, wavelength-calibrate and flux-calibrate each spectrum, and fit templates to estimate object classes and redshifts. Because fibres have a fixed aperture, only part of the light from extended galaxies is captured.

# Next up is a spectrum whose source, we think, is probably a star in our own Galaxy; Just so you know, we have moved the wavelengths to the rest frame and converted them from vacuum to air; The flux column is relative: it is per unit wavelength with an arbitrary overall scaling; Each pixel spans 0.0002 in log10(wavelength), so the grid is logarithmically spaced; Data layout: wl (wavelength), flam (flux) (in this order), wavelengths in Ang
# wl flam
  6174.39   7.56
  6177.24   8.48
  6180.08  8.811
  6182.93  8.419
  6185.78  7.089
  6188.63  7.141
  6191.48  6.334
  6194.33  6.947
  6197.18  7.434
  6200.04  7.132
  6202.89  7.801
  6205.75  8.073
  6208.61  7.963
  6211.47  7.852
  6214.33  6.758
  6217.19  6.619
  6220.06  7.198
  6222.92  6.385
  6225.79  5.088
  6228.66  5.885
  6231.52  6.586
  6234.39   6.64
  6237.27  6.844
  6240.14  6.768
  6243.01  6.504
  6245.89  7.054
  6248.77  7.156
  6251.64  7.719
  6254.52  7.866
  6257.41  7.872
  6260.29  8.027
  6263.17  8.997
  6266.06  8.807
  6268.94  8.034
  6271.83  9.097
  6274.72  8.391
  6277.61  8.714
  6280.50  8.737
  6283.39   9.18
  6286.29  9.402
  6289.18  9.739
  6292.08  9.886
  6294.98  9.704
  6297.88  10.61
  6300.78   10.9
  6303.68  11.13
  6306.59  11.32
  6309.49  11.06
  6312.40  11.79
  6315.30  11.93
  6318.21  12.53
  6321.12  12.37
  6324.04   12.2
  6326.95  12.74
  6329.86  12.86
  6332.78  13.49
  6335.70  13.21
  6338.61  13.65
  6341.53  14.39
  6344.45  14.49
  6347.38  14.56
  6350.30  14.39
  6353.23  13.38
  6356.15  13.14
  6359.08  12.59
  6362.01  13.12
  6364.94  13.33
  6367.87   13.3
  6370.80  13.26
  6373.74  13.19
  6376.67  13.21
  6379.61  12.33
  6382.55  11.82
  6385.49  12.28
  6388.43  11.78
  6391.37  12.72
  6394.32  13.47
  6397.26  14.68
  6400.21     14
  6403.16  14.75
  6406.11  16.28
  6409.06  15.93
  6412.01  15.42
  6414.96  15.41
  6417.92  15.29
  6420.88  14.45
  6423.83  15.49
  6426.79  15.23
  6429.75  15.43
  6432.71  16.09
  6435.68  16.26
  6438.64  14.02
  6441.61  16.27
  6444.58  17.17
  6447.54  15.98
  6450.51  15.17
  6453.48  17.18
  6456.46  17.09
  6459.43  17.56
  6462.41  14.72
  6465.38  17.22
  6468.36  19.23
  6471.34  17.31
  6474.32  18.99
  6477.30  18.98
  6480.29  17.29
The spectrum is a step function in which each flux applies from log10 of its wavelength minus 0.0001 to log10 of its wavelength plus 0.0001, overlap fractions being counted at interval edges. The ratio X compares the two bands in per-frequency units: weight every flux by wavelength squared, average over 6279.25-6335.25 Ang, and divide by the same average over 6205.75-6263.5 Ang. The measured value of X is 1.62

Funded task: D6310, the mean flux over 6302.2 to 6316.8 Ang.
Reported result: 11.5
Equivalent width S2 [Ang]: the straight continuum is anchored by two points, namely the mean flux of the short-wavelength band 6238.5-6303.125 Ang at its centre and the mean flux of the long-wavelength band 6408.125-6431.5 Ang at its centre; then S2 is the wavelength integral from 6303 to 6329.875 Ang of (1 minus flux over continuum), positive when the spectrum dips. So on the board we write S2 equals -3.2 Ang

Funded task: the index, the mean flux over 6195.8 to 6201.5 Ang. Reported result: 7.29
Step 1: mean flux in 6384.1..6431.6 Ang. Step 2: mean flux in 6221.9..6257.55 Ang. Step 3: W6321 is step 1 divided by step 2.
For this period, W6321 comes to 2.15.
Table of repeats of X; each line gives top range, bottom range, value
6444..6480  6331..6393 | 1.34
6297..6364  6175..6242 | 1.85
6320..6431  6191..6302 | 1.82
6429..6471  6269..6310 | 1.77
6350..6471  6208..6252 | 2.31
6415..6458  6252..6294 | 1.90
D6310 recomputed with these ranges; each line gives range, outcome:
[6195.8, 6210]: 7.68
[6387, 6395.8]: 12.7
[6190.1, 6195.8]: 6.66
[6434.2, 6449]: 15.9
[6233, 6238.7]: 6.73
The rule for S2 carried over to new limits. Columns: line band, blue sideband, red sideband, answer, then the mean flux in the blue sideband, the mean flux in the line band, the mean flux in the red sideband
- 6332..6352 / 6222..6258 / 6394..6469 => -4.3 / 6.78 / 14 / 15.8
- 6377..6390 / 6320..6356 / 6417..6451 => 2.1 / 13.5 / 12.2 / 15.6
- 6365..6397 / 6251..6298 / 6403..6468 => 1.6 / 8.84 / 12.8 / 15.9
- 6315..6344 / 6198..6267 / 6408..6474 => -4.2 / 7.22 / 13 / 16.1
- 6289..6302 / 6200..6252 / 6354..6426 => -0.5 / 6.93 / 10.2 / 13.8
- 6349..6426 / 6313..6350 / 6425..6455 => 4.1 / 13.2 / 13.8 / 15.9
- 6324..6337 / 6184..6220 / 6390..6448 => -1.1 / 7.27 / 13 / 15.2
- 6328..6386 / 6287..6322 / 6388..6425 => -2.1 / 11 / 13.3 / 14.7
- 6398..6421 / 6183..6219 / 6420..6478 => -0.3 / 7.3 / 15.2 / 16.5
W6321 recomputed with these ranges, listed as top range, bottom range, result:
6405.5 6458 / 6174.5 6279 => 2.12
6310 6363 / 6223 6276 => 1.78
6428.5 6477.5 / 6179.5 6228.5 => 2.33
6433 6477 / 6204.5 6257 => 2.41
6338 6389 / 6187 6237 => 1.91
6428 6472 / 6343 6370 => 1.21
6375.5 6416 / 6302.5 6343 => 1.11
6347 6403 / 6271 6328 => 1.25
